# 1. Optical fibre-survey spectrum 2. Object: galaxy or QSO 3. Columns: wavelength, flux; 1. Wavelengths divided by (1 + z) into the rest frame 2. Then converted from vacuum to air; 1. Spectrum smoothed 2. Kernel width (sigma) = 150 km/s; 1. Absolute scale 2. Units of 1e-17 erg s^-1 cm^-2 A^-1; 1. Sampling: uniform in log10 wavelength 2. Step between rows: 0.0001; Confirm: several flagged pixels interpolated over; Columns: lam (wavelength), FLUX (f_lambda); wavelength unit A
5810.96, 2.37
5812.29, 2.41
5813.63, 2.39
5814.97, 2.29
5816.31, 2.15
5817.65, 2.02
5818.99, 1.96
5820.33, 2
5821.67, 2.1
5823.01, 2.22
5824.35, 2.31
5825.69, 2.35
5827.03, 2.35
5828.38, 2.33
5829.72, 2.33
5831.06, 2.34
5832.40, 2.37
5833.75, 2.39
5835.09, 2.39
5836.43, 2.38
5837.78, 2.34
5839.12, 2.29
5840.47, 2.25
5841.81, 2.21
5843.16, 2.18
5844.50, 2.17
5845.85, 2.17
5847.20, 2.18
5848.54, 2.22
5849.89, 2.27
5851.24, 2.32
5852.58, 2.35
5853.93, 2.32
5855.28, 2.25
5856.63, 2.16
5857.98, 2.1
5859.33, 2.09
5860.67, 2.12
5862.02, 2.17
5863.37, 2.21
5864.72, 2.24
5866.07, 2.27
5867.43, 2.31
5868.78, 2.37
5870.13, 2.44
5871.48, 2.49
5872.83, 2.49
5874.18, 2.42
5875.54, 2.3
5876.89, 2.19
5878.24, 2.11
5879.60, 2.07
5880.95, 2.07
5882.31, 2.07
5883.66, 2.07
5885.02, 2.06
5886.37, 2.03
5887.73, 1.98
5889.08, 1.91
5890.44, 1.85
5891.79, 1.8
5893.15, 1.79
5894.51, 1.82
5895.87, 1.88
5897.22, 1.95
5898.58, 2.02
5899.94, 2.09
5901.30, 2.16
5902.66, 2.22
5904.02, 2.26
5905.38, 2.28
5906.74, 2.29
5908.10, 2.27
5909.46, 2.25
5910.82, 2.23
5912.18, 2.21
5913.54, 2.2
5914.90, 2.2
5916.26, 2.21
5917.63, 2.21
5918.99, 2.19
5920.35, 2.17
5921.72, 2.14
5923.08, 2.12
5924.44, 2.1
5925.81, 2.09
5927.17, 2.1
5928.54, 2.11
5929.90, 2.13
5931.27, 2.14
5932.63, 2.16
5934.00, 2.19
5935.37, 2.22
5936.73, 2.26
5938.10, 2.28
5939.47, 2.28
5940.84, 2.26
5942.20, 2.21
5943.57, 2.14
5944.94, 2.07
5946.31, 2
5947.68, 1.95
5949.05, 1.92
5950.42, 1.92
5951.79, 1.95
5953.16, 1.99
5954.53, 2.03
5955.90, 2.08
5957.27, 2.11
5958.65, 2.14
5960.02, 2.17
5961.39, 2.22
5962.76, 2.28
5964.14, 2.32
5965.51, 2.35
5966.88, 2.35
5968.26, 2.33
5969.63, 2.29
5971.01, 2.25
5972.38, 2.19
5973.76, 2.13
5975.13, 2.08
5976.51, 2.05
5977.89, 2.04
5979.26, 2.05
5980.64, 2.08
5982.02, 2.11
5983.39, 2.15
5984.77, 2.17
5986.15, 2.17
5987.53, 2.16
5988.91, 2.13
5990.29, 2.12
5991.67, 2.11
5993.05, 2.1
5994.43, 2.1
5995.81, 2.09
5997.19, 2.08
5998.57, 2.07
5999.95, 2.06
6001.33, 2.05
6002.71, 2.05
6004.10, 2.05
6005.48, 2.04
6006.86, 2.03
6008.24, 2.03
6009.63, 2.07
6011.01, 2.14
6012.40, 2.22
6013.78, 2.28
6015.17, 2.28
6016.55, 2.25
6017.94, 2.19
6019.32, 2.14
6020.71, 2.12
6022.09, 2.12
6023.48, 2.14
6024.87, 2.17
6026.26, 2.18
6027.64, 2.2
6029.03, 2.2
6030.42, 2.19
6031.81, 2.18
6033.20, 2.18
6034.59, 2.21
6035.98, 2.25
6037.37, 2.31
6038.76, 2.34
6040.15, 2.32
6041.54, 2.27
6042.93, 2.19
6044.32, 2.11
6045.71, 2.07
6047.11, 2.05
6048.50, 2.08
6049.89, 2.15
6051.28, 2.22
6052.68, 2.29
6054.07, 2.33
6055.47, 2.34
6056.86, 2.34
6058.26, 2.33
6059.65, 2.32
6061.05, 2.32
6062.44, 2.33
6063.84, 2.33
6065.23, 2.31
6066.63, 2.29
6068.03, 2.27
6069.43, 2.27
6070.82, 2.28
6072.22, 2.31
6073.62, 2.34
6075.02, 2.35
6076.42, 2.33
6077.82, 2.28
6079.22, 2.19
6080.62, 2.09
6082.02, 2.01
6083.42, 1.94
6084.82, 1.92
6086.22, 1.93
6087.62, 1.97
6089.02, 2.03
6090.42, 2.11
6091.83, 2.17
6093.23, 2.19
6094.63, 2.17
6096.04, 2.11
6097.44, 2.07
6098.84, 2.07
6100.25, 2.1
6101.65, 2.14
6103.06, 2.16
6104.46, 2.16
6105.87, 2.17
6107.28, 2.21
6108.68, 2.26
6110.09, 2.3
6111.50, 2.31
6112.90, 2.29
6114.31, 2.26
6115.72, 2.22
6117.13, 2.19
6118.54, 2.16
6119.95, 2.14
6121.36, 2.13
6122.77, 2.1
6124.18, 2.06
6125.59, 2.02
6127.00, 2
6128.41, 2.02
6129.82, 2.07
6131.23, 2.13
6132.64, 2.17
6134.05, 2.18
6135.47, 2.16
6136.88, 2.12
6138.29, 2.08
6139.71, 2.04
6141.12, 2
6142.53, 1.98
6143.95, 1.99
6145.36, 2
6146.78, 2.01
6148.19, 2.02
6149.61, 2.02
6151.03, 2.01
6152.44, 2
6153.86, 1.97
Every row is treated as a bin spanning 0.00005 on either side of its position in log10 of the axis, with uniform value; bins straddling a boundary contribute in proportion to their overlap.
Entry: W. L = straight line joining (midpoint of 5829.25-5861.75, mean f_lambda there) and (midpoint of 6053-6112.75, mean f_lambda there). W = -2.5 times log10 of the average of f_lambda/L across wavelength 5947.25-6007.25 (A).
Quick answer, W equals 0.05 mag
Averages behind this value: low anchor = 2.26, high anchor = 2.2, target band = 2.12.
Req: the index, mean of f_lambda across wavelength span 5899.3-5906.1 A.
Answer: 2.2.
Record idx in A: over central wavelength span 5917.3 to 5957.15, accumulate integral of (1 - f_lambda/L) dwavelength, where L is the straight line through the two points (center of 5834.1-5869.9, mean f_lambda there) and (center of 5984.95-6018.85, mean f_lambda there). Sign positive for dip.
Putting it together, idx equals 1.1 A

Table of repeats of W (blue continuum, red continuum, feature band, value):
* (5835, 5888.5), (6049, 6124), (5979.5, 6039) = 0.03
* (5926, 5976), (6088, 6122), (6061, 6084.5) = -0.04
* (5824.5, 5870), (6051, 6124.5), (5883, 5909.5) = 0.11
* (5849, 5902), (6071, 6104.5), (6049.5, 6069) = -0.08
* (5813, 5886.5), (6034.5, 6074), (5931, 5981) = 0.05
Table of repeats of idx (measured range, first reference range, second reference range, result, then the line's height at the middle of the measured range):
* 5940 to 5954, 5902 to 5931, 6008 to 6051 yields 0.9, 2.19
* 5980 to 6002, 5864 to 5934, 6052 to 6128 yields 0.6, 2.17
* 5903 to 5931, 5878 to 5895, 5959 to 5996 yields -2.1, 2.04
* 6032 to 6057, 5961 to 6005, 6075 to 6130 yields -0.9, 2.14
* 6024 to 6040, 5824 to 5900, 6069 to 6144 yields -0.5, 2.16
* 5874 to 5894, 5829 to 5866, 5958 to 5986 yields 1.8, 2.23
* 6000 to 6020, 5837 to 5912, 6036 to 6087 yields 0.8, 2.21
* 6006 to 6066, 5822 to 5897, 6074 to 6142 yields -1.7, 2.15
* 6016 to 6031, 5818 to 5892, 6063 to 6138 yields 0.0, 2.18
